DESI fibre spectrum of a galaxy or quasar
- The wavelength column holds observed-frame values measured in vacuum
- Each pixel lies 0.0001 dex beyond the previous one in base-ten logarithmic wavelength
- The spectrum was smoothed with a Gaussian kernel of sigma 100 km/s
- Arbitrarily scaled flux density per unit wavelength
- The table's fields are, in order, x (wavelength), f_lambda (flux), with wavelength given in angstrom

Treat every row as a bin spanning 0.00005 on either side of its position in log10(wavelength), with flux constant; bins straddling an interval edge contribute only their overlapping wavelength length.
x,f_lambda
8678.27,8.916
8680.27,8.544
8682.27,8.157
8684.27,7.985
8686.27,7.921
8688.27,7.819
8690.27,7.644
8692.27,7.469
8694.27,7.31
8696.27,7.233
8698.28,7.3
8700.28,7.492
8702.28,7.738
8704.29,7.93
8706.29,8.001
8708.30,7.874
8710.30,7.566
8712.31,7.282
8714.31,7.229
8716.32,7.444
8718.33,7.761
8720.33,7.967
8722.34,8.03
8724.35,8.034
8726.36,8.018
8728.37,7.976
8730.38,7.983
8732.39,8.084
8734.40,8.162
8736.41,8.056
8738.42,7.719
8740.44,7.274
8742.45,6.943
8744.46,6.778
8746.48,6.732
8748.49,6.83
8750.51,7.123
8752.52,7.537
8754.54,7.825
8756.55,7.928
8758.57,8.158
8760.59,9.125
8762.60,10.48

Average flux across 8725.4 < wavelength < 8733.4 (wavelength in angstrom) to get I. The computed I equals 8.02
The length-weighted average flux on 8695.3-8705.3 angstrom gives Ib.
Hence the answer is 7.54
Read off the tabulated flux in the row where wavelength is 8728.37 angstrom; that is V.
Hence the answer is 7.976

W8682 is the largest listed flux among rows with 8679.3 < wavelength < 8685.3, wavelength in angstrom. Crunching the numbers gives 8.544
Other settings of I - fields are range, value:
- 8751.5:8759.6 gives 7.86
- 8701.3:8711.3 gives 7.82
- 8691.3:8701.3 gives 7.36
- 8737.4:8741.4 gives 7.49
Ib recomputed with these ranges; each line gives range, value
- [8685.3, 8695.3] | 7.64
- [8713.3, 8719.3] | 7.48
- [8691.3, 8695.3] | 7.39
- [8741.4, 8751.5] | 6.88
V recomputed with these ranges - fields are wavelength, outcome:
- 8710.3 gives 7.566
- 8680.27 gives 8.544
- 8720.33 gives 7.967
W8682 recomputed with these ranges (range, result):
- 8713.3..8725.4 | 8.034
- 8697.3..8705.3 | 7.93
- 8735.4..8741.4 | 8.056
